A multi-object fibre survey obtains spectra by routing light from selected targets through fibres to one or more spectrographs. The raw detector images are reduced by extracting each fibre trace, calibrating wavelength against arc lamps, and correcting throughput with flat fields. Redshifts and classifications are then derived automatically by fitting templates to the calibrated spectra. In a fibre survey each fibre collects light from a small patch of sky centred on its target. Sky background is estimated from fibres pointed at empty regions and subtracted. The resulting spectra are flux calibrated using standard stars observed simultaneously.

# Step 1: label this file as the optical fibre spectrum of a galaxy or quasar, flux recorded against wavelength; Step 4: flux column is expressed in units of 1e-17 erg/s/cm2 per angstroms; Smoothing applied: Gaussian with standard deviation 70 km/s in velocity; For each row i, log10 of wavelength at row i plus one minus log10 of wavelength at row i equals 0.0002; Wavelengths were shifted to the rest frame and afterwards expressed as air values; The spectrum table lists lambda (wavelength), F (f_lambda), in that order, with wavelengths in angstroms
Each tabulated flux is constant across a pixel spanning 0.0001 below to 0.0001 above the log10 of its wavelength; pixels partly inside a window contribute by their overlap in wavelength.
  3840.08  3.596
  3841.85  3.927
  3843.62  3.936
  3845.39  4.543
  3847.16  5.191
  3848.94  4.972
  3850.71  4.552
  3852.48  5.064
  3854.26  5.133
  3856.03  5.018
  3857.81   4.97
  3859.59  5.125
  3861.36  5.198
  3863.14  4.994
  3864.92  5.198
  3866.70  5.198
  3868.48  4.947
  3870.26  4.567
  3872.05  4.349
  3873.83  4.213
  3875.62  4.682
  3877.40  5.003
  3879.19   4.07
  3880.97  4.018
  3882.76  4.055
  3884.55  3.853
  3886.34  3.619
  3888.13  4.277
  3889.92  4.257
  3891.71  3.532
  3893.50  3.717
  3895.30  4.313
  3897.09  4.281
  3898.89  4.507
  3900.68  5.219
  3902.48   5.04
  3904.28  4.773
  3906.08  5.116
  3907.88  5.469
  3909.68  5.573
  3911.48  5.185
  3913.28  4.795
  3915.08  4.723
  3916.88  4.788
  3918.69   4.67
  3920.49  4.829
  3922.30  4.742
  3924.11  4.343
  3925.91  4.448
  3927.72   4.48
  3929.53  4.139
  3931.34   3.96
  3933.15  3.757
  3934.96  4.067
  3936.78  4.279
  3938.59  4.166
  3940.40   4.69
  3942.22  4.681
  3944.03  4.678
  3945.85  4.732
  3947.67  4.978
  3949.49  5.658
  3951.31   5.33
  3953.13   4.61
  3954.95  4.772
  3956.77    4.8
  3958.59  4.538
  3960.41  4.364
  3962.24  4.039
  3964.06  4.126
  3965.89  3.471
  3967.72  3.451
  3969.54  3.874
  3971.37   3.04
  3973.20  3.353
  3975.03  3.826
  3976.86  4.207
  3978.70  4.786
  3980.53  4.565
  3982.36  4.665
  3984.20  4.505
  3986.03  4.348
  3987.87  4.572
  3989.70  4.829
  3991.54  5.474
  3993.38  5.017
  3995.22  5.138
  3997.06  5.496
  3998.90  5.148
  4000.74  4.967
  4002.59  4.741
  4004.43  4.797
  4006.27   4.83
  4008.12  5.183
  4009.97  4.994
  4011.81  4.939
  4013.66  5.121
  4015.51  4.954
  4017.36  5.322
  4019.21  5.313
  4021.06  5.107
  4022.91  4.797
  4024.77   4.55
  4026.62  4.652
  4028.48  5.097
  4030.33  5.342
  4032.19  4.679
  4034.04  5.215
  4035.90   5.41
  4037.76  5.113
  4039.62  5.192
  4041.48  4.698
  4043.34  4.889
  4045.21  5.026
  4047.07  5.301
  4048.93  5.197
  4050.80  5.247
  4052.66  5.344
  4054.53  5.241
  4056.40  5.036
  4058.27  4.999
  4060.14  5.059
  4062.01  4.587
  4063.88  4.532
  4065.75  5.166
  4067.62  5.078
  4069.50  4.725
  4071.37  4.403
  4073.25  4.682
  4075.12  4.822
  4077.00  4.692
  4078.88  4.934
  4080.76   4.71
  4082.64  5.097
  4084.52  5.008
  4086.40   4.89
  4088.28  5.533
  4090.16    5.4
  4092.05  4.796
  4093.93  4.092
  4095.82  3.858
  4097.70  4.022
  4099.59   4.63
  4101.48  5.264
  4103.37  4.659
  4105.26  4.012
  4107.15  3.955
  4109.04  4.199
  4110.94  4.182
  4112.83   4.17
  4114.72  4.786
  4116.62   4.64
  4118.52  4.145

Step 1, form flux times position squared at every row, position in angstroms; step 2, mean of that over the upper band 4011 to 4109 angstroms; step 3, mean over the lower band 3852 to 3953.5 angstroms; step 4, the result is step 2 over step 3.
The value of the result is 1.1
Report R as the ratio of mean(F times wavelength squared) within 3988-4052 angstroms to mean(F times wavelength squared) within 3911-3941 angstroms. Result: 1.2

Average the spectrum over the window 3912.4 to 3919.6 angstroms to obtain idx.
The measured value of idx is 4.75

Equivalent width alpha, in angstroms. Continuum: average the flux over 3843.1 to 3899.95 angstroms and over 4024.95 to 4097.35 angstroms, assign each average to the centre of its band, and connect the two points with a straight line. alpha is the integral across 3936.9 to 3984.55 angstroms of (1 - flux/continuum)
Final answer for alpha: 3.5 angstroms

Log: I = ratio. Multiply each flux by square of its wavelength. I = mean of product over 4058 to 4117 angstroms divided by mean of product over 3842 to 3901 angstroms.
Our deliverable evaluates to 1.15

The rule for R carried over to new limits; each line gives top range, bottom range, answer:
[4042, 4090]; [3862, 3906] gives 1.22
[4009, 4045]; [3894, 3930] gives 1.12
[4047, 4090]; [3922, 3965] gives 1.17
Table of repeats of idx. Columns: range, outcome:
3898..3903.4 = 4.92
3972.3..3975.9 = 3.59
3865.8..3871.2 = 4.9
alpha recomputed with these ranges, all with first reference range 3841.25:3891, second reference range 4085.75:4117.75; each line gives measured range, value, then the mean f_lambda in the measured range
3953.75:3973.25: 2.4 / 4.02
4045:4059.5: -2.0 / 5.18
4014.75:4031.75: -1.7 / 5.01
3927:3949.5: 0.7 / 4.43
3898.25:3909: -1.1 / 5.04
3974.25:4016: -2.5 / 4.83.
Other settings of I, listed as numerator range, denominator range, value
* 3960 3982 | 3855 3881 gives 0.86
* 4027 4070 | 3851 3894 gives 1.21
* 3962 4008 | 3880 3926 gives 1.03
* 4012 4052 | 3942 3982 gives 1.20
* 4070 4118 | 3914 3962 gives 1.09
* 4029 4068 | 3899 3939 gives 1.16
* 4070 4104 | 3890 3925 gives 1.10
